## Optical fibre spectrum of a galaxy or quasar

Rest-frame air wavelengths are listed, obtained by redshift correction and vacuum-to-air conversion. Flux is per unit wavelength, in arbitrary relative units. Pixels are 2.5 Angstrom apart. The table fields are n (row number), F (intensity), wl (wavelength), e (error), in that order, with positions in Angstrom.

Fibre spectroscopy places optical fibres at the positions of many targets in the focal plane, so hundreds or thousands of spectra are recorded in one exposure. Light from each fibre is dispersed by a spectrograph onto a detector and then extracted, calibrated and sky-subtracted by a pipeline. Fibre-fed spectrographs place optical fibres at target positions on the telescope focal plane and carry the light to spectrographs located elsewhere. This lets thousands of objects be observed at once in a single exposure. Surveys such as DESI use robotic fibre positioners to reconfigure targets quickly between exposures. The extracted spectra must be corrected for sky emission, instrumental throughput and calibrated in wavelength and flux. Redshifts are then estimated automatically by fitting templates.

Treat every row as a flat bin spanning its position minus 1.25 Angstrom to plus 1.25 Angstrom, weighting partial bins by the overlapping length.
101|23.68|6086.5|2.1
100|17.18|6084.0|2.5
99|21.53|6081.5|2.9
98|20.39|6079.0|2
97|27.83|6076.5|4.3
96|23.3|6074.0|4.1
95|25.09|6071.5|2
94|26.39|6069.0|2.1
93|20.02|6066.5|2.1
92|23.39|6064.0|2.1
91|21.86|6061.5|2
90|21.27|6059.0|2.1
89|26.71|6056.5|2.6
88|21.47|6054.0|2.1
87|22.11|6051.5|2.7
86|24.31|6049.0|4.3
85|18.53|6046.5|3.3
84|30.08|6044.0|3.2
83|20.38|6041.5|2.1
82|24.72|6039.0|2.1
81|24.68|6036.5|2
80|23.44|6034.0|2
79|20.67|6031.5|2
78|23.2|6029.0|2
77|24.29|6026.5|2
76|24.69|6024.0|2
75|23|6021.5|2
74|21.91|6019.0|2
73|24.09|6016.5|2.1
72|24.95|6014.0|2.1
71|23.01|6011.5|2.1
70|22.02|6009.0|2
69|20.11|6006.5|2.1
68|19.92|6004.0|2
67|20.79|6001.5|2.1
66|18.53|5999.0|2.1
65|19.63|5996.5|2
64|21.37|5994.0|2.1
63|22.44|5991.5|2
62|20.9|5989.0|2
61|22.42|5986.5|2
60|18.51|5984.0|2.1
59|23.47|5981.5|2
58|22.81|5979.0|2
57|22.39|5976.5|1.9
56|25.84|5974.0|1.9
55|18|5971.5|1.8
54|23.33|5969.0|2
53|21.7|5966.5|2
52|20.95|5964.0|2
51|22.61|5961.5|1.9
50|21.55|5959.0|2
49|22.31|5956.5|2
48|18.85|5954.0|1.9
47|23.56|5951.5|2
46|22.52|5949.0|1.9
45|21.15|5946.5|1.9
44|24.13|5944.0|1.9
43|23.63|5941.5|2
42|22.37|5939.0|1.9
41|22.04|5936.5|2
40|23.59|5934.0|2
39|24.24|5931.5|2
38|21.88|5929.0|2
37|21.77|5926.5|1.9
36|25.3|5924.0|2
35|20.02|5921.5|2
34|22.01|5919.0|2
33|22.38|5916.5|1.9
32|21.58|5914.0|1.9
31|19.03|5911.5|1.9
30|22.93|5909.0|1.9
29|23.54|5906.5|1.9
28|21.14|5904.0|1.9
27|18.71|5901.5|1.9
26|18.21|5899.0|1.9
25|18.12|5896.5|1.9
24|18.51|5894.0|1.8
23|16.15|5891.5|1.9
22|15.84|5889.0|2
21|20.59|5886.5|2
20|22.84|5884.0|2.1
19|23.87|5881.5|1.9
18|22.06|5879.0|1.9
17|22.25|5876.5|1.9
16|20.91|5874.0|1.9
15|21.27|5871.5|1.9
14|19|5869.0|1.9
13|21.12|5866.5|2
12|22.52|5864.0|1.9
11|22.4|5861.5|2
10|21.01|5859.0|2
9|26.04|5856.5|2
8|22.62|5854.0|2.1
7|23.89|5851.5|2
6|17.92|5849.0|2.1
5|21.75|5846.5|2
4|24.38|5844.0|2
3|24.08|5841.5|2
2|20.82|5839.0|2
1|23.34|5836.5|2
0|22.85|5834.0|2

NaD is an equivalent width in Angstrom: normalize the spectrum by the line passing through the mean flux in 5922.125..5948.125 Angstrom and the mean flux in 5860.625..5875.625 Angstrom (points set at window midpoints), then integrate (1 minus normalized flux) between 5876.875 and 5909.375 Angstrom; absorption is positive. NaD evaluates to 2.5 Angstrom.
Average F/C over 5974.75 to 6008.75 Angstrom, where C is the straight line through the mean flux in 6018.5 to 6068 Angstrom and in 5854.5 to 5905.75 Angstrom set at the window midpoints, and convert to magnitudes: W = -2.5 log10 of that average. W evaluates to 0.06 mag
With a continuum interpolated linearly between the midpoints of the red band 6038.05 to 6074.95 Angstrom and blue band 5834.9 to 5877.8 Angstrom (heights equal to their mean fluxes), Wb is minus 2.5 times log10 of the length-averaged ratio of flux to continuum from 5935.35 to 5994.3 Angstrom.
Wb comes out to 0.03 mag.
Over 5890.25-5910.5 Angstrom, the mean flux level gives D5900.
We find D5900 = 19.7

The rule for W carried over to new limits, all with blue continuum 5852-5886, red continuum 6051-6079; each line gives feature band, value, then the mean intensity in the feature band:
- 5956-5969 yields 0.04 mag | 21.9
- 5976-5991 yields 0.06 mag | 21.8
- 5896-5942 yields 0.04 mag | 21.7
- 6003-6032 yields 0.02 mag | 22.7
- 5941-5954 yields 0.01 mag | 22.6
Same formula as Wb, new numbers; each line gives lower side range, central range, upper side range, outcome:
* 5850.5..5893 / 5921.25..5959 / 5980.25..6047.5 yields -0.034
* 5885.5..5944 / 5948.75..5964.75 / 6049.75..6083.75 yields -0.006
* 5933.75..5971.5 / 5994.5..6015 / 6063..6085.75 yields 0.066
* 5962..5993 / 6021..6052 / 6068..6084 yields -0.026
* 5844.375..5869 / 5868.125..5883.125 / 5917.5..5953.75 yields 0.027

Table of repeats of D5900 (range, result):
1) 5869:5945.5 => 21.3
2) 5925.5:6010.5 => 21.8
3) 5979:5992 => 21.6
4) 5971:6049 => 22.4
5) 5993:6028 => 22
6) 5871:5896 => 20.3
